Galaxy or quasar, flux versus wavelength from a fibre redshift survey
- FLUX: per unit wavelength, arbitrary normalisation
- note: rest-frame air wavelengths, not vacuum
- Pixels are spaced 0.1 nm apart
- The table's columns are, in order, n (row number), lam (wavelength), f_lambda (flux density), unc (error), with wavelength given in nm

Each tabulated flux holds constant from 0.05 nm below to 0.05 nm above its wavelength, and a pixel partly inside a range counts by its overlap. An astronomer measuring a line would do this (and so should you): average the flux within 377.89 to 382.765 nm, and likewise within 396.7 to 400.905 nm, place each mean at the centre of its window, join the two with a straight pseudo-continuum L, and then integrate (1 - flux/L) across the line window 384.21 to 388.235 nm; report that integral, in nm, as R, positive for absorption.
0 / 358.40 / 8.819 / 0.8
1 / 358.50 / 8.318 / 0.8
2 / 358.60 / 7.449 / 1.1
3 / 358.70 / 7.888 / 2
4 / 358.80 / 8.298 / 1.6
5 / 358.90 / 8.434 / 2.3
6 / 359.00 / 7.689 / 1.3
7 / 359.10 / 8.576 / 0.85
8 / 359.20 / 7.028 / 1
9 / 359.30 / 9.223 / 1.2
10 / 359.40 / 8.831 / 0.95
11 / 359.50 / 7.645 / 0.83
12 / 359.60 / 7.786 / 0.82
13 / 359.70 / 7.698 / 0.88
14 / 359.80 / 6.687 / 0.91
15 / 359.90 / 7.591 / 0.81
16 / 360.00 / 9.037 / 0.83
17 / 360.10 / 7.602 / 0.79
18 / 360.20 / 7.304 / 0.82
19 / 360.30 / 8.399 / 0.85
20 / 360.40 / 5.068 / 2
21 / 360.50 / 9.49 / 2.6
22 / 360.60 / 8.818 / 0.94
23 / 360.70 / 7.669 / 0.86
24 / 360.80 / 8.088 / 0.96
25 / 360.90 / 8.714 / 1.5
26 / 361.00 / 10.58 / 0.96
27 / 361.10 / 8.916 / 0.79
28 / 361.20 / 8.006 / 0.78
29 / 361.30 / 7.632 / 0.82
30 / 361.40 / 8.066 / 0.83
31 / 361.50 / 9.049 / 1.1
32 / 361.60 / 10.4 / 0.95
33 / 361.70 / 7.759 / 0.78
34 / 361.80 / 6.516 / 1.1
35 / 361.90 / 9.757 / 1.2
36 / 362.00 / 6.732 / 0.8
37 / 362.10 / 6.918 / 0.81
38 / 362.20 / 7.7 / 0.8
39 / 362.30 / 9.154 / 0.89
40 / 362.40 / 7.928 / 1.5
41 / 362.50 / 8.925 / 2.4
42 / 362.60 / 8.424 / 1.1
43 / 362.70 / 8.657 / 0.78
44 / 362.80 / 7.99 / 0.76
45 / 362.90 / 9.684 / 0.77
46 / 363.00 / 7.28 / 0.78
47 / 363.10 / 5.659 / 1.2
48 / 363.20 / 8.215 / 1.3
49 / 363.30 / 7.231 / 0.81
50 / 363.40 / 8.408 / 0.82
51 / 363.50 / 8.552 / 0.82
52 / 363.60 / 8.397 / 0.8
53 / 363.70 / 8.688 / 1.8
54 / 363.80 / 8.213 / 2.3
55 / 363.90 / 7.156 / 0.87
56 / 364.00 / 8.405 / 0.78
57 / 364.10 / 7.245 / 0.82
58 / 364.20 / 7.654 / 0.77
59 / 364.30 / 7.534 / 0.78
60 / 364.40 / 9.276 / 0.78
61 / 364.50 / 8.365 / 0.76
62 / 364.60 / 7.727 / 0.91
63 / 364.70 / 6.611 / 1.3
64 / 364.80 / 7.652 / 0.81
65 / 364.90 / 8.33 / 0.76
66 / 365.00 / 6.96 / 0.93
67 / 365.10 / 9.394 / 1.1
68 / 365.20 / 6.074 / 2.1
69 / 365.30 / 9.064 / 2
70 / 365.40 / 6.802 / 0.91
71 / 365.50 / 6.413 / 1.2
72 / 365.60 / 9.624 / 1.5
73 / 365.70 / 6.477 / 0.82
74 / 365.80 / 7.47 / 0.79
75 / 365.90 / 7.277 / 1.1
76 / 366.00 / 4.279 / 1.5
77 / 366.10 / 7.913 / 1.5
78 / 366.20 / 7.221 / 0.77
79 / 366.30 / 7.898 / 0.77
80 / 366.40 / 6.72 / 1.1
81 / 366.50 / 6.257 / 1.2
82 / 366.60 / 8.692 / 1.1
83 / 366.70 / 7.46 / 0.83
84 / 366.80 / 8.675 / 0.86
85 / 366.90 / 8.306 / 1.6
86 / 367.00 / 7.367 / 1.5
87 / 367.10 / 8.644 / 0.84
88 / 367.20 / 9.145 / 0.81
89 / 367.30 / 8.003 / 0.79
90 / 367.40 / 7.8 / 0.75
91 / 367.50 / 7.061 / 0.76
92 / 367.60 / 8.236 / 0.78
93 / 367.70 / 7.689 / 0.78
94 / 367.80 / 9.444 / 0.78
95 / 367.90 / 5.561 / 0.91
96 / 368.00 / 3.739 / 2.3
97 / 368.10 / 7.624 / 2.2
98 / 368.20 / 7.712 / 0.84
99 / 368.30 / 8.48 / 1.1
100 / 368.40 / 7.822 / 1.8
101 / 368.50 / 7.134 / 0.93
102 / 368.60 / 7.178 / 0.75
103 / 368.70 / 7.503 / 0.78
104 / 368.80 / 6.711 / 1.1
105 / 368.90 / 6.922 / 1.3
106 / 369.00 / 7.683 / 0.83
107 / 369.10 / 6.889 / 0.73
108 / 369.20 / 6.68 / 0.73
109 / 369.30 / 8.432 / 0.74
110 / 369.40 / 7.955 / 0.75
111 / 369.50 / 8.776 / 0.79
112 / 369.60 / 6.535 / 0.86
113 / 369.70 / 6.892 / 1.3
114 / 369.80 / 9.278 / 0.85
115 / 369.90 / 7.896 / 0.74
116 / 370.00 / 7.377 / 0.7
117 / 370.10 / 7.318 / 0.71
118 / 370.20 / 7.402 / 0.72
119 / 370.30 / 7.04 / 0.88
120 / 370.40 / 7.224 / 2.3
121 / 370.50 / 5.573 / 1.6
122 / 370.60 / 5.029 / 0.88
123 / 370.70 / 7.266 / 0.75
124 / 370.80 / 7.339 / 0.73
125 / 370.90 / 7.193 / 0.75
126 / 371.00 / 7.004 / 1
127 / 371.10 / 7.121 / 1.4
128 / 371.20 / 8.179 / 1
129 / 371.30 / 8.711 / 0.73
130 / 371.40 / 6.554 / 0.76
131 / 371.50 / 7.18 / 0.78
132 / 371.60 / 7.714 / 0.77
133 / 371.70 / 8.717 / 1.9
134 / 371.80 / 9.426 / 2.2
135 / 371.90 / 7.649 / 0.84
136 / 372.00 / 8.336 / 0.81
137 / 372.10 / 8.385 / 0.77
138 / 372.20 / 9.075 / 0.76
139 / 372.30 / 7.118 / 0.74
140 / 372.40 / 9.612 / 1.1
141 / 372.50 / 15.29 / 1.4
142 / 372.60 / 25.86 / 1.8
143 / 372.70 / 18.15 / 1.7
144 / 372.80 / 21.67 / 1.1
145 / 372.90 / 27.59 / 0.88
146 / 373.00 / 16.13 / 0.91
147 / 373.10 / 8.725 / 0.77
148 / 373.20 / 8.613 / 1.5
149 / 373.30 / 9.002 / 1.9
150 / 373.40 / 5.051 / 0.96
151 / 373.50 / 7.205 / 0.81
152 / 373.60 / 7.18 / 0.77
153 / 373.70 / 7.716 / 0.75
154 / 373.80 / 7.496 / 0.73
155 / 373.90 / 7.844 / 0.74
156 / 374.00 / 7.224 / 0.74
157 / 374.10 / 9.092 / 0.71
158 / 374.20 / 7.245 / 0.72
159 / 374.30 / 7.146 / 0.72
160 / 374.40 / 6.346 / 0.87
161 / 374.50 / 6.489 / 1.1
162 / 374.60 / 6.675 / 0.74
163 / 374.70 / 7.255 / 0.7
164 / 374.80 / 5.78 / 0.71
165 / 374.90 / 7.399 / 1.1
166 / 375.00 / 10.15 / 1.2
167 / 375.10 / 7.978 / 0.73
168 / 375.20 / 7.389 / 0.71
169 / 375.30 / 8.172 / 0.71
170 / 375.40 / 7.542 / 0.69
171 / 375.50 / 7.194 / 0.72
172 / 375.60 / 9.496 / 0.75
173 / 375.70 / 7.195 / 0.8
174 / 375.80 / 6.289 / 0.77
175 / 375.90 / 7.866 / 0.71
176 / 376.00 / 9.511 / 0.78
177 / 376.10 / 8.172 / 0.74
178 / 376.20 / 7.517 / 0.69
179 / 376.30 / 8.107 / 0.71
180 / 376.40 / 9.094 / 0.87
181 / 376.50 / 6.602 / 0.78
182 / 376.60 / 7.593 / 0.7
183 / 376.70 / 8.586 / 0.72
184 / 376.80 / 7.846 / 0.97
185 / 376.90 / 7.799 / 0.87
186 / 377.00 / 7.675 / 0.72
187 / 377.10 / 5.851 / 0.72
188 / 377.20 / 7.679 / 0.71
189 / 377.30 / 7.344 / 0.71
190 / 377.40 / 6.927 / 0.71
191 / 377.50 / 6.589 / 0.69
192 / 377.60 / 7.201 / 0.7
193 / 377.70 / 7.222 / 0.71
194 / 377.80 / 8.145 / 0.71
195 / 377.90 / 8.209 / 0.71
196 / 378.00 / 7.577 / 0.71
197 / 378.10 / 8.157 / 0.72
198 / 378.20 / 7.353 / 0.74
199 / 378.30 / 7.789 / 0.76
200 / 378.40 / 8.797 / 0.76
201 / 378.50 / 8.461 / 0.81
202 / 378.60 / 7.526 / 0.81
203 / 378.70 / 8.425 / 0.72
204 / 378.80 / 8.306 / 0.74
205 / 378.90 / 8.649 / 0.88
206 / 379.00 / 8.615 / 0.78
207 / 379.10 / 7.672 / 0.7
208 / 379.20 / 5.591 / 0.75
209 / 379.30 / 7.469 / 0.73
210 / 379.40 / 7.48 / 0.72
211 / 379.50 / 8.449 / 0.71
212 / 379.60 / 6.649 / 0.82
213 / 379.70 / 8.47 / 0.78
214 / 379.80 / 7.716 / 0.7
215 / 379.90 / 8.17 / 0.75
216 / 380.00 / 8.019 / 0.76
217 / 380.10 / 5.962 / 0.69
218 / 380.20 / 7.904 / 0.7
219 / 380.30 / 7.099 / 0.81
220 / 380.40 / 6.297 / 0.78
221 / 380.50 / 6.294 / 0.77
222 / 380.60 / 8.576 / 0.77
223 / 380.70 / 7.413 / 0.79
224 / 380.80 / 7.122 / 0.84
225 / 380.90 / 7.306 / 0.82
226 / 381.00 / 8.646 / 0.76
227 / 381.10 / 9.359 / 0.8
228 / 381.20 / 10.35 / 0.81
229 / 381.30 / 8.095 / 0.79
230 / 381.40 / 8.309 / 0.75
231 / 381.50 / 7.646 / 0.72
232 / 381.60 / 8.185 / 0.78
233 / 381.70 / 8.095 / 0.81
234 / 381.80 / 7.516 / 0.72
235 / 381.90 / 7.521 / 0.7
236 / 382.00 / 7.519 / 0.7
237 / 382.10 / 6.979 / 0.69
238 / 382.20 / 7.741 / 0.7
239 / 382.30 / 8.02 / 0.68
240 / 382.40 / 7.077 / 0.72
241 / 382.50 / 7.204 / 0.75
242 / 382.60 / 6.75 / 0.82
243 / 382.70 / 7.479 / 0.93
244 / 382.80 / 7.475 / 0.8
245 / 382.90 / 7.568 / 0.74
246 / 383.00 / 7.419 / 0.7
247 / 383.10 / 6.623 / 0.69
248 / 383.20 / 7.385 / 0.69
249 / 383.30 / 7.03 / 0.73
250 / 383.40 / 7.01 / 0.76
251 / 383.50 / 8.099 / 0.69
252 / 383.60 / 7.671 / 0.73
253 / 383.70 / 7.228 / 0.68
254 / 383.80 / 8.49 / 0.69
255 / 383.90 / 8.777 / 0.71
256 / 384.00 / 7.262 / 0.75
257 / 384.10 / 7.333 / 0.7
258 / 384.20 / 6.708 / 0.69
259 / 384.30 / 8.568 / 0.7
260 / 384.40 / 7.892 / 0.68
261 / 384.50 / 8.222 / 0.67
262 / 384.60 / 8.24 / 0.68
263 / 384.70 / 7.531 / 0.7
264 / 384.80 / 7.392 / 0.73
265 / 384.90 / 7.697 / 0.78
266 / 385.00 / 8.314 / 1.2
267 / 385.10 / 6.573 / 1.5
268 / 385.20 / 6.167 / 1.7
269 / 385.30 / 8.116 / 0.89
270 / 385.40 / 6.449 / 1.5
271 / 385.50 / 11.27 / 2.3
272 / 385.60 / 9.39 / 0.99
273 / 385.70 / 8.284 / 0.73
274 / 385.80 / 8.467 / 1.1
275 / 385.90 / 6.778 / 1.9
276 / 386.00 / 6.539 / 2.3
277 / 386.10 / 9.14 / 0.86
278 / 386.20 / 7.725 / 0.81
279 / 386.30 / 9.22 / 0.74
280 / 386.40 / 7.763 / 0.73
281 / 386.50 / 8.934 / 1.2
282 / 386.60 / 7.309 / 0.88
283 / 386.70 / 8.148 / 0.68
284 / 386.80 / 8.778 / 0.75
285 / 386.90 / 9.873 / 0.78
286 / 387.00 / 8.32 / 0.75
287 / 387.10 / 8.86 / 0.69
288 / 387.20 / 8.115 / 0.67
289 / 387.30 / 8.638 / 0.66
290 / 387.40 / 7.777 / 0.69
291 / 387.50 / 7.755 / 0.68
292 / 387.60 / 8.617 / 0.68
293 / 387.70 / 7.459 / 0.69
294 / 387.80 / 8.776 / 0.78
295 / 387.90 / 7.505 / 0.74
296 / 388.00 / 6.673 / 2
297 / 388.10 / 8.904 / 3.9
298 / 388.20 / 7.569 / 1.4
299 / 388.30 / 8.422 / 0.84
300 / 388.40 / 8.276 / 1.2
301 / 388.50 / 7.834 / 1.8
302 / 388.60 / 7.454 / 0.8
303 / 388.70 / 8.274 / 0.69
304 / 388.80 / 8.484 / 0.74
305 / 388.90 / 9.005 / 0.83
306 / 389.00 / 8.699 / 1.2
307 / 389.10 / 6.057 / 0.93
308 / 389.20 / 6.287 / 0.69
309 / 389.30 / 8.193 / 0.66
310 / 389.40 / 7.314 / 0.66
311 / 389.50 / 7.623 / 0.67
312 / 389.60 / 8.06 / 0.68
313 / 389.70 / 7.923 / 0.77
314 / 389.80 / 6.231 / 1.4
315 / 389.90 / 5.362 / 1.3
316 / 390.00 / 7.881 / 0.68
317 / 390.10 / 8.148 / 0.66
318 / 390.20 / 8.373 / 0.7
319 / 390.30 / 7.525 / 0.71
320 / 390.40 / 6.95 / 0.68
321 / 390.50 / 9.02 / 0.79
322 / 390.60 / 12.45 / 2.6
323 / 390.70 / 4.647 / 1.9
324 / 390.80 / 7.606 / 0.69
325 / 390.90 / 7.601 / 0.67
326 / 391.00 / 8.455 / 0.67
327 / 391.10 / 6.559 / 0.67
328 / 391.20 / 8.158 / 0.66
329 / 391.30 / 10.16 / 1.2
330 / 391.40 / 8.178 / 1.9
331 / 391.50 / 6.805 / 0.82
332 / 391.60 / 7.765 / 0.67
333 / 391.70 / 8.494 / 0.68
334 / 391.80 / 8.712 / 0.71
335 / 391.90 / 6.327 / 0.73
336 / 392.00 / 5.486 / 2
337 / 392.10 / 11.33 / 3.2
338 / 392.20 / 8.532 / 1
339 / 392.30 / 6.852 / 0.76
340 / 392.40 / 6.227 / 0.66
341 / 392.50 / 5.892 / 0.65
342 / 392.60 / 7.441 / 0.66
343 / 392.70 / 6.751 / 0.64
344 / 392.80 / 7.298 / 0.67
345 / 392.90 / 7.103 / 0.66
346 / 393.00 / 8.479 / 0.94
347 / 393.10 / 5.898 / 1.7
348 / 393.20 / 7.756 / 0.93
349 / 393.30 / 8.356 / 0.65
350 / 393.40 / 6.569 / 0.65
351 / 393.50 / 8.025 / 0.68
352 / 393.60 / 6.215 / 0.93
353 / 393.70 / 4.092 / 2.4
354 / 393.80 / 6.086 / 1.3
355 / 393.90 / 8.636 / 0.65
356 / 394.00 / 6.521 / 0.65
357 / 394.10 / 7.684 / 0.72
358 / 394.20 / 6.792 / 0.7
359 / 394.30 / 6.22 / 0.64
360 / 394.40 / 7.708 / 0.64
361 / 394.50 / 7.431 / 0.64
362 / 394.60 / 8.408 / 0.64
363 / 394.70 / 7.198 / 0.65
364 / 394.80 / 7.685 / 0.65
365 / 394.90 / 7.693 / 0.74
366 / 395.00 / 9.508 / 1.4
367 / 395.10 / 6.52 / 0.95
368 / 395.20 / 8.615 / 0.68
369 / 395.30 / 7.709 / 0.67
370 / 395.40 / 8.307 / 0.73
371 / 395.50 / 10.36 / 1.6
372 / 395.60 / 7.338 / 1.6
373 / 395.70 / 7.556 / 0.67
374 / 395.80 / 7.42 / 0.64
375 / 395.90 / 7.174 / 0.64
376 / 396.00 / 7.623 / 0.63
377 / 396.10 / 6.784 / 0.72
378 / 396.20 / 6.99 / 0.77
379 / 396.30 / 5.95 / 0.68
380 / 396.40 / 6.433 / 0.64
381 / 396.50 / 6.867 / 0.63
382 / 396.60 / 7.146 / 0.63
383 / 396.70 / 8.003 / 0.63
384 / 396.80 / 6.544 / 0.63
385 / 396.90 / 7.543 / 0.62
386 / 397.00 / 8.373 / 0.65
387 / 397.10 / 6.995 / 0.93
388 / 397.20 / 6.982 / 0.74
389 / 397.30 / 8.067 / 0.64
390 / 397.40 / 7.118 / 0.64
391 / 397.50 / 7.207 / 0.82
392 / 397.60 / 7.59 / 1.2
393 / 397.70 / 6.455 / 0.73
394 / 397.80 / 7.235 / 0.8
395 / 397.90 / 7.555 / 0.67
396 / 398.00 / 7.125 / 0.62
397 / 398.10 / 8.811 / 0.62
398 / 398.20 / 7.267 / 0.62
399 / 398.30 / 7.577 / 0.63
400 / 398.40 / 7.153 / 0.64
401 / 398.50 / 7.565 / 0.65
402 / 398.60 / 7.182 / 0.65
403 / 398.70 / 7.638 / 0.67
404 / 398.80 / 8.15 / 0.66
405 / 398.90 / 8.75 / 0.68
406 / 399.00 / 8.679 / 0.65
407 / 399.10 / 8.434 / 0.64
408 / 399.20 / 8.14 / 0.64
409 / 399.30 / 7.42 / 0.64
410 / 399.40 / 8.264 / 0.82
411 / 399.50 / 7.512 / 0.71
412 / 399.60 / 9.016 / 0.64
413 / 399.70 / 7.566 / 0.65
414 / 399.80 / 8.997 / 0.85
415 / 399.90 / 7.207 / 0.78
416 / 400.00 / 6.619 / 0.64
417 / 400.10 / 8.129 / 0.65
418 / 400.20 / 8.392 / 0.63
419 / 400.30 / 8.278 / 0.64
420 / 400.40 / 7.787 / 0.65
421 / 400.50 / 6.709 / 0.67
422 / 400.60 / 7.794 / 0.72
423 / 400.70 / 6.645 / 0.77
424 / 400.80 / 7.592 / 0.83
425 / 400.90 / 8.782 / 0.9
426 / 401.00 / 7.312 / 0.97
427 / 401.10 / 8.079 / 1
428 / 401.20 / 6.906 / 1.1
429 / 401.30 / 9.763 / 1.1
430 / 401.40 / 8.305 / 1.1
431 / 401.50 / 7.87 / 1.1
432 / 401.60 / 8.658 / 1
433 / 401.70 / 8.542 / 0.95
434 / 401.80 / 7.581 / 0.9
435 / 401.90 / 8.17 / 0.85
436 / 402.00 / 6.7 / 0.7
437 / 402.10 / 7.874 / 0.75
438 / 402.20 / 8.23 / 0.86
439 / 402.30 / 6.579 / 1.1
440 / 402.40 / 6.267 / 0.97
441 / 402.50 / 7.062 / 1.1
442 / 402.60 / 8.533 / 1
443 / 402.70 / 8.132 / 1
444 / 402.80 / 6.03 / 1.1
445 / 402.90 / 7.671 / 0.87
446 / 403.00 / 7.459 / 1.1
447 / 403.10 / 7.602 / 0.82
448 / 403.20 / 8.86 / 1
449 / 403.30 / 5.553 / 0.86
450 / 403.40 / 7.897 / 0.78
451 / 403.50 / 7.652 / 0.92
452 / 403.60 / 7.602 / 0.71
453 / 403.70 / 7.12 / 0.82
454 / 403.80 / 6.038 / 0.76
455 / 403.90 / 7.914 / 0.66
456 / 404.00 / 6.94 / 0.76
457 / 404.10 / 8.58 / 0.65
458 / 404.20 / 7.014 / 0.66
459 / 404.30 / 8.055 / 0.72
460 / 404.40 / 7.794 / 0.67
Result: -0.18 nm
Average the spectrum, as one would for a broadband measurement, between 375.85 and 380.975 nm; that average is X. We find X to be 7.67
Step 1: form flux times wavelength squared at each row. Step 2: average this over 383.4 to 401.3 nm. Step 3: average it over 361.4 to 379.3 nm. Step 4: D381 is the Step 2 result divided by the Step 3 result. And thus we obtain 1.1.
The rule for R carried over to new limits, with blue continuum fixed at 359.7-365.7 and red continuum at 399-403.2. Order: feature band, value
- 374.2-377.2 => 0.13 nm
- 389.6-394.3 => 0.23 nm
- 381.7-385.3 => 0.17 nm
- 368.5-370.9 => 0.22 nm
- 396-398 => 0.17 nm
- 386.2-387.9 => -0.10 nm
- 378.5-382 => 0.05 nm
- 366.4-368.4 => 0.08 nm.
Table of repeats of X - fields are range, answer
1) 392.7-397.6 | 7.35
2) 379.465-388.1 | 7.83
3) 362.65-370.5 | 7.62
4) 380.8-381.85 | 8.29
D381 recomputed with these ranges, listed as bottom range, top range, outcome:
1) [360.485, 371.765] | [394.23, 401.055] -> 1.16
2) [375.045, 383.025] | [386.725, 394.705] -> 1.06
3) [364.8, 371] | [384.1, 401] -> 1.18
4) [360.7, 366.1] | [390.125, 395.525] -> 1.12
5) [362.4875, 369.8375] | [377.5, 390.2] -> 1.12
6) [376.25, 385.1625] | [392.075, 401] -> 1.06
